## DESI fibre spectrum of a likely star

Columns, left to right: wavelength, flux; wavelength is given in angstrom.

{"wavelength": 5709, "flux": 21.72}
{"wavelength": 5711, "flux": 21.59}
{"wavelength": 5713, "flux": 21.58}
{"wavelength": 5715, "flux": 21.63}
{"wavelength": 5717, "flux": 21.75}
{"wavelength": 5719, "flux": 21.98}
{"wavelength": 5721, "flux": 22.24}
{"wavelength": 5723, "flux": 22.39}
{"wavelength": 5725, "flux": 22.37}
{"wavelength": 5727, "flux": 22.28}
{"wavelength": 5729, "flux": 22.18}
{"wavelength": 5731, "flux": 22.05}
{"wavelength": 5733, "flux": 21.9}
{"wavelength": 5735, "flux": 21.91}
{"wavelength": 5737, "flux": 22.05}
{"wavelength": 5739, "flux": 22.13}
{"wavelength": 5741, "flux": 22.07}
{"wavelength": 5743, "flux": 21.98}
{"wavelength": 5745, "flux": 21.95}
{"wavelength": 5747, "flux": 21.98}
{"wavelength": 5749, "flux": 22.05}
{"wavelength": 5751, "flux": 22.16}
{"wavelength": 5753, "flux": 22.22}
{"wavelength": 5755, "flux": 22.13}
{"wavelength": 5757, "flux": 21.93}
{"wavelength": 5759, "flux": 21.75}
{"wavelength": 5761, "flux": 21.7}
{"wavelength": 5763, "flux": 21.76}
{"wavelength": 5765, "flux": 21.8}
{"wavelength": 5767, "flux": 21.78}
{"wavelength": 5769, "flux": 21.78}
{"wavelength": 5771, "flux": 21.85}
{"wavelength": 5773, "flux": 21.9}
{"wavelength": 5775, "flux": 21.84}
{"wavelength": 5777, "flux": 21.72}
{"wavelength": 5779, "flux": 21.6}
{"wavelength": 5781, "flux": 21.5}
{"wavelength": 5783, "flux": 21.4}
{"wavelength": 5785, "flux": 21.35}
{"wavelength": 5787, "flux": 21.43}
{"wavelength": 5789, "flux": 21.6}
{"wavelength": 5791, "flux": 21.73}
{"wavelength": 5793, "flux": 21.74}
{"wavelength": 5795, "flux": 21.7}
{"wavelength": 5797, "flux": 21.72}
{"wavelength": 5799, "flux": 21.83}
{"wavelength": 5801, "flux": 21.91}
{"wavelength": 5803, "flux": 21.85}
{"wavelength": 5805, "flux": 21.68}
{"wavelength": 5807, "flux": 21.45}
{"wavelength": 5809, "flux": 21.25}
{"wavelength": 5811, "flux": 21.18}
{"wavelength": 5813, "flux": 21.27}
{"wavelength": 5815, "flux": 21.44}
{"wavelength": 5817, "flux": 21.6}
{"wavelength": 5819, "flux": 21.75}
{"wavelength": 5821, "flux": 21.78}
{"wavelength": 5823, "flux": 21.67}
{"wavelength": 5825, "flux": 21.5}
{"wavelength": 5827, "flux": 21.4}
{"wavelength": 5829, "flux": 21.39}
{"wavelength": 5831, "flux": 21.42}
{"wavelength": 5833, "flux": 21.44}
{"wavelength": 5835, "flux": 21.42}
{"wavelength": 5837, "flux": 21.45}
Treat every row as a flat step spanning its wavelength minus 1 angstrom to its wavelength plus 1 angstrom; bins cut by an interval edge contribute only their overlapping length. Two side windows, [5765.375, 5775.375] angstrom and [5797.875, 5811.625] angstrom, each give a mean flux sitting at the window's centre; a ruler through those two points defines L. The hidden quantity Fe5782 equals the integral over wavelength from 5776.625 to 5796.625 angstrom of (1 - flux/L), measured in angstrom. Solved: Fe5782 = 0.1 angstrom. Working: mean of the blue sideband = 21.8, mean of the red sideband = 21.6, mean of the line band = 21.6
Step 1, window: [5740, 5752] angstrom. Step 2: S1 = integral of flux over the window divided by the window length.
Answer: 22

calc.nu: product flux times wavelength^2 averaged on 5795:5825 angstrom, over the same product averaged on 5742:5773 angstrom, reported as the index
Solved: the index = 1.00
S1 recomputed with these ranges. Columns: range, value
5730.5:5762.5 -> 22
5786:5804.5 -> 21.7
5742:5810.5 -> 21.8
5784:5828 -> 21.6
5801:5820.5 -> 21.5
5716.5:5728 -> 22.2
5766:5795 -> 21.7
